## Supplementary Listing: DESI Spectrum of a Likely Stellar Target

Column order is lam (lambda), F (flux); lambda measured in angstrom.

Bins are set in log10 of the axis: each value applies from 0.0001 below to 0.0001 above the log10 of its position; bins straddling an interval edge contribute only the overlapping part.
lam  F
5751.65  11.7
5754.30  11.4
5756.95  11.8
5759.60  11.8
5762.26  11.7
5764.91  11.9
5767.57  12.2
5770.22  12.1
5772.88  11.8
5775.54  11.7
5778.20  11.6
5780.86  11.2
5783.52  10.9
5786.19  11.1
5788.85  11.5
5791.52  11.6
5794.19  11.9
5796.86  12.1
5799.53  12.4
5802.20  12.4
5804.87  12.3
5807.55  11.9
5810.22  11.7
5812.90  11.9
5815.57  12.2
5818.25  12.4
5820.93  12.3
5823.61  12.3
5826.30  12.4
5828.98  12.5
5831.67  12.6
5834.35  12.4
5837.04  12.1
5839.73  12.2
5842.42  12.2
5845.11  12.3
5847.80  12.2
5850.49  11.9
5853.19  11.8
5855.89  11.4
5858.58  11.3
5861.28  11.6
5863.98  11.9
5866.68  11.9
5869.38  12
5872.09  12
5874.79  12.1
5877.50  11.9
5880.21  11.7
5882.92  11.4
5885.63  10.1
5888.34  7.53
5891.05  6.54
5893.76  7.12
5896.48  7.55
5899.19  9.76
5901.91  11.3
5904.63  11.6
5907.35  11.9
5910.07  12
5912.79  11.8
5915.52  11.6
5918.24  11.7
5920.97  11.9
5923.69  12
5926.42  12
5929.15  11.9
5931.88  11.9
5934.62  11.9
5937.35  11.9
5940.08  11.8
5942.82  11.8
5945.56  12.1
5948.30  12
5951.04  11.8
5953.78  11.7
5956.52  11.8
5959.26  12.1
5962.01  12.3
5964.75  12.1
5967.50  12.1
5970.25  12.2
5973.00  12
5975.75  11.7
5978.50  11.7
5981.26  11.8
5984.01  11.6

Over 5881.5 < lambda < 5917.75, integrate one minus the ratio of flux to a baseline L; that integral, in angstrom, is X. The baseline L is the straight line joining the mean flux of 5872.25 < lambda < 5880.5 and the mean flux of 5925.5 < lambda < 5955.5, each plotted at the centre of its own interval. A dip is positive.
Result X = 5.7 angstrom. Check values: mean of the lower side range 11.9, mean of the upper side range 11.9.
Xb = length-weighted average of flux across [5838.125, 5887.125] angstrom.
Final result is 11.8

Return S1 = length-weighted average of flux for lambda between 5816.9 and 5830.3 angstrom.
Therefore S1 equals 12.4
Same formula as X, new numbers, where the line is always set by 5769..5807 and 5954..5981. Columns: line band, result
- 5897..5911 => 1.0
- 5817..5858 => -1.3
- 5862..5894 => 3.3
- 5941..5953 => 0.0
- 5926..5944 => 0.1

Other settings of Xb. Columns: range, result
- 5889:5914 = 9.88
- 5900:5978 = 11.9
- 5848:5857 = 11.8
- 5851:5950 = 11.2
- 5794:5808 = 12.2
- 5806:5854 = 12.2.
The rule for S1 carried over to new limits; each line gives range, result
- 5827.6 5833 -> 12.5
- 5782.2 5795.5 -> 11.4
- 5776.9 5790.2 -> 11.3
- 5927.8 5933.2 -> 11.9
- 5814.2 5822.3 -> 12.3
